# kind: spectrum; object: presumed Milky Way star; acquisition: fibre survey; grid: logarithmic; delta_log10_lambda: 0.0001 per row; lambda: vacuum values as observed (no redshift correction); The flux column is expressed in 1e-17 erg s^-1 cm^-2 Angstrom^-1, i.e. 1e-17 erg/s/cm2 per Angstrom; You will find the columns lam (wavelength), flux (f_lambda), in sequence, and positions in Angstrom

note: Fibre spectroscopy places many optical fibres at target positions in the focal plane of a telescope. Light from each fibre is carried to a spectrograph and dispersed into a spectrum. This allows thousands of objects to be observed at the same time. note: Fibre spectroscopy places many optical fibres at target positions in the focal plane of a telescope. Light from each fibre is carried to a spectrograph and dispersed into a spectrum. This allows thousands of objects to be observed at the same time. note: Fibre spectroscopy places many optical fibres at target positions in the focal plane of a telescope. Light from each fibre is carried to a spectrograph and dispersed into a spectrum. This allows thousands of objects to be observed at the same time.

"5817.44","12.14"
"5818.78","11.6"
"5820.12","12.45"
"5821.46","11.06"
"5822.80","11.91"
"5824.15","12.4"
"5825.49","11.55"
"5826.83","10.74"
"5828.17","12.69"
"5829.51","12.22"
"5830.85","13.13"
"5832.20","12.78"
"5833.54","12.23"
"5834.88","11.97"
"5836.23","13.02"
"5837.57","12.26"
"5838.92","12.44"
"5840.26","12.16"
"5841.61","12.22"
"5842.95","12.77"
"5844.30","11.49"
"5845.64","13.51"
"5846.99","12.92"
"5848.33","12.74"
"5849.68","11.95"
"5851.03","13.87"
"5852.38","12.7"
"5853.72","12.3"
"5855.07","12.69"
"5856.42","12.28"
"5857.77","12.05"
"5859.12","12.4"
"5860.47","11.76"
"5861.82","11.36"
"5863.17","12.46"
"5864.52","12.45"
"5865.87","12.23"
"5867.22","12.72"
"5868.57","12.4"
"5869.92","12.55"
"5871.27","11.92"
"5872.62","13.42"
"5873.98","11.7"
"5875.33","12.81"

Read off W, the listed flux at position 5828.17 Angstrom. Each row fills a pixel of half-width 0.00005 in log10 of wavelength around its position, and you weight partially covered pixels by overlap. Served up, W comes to 12.69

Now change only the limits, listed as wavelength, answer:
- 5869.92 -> 12.55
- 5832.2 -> 12.78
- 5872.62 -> 13.42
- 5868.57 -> 12.4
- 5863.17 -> 12.46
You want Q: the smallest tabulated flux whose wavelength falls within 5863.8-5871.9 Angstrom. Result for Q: 11.92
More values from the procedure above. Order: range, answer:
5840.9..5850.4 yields 11.49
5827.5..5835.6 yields 11.97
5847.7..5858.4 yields 11.95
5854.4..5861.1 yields 11.76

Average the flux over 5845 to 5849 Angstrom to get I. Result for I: 13.1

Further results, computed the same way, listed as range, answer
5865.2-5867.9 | 12.5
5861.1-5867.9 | 12.2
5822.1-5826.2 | 11.9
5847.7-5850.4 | 12.3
